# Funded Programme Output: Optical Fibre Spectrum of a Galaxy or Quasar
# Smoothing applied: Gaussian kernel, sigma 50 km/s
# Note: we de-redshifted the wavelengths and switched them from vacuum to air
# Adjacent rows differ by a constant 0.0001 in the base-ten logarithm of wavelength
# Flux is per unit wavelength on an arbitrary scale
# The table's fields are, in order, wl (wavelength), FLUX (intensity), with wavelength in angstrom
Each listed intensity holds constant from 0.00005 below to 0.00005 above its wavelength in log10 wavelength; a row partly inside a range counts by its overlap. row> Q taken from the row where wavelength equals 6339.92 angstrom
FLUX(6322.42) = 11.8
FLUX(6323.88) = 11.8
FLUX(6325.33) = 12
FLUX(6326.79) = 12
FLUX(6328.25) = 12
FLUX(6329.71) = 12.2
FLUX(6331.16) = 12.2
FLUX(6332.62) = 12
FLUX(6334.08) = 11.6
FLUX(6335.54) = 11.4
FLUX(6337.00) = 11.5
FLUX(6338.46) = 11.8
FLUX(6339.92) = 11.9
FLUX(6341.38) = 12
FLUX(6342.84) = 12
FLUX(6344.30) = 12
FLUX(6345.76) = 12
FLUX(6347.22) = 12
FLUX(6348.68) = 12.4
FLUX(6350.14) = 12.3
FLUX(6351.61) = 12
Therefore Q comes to 11.9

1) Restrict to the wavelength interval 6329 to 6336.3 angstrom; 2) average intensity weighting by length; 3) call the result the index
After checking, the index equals 11.9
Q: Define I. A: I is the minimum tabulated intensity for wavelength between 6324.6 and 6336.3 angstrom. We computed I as 11.4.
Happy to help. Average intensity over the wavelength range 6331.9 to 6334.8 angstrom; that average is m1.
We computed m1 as 11.8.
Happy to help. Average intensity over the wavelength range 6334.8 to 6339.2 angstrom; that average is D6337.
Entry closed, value 11.6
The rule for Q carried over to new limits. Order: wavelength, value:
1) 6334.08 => 11.6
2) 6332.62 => 12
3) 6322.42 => 11.8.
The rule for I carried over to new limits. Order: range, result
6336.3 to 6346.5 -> 11.5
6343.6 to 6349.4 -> 12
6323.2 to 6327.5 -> 11.8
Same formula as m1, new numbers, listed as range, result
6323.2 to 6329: 11.9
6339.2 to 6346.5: 12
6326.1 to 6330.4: 12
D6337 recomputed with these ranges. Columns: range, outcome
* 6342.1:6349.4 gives 12.1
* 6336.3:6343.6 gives 11.8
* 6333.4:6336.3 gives 11.5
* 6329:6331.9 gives 12.2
